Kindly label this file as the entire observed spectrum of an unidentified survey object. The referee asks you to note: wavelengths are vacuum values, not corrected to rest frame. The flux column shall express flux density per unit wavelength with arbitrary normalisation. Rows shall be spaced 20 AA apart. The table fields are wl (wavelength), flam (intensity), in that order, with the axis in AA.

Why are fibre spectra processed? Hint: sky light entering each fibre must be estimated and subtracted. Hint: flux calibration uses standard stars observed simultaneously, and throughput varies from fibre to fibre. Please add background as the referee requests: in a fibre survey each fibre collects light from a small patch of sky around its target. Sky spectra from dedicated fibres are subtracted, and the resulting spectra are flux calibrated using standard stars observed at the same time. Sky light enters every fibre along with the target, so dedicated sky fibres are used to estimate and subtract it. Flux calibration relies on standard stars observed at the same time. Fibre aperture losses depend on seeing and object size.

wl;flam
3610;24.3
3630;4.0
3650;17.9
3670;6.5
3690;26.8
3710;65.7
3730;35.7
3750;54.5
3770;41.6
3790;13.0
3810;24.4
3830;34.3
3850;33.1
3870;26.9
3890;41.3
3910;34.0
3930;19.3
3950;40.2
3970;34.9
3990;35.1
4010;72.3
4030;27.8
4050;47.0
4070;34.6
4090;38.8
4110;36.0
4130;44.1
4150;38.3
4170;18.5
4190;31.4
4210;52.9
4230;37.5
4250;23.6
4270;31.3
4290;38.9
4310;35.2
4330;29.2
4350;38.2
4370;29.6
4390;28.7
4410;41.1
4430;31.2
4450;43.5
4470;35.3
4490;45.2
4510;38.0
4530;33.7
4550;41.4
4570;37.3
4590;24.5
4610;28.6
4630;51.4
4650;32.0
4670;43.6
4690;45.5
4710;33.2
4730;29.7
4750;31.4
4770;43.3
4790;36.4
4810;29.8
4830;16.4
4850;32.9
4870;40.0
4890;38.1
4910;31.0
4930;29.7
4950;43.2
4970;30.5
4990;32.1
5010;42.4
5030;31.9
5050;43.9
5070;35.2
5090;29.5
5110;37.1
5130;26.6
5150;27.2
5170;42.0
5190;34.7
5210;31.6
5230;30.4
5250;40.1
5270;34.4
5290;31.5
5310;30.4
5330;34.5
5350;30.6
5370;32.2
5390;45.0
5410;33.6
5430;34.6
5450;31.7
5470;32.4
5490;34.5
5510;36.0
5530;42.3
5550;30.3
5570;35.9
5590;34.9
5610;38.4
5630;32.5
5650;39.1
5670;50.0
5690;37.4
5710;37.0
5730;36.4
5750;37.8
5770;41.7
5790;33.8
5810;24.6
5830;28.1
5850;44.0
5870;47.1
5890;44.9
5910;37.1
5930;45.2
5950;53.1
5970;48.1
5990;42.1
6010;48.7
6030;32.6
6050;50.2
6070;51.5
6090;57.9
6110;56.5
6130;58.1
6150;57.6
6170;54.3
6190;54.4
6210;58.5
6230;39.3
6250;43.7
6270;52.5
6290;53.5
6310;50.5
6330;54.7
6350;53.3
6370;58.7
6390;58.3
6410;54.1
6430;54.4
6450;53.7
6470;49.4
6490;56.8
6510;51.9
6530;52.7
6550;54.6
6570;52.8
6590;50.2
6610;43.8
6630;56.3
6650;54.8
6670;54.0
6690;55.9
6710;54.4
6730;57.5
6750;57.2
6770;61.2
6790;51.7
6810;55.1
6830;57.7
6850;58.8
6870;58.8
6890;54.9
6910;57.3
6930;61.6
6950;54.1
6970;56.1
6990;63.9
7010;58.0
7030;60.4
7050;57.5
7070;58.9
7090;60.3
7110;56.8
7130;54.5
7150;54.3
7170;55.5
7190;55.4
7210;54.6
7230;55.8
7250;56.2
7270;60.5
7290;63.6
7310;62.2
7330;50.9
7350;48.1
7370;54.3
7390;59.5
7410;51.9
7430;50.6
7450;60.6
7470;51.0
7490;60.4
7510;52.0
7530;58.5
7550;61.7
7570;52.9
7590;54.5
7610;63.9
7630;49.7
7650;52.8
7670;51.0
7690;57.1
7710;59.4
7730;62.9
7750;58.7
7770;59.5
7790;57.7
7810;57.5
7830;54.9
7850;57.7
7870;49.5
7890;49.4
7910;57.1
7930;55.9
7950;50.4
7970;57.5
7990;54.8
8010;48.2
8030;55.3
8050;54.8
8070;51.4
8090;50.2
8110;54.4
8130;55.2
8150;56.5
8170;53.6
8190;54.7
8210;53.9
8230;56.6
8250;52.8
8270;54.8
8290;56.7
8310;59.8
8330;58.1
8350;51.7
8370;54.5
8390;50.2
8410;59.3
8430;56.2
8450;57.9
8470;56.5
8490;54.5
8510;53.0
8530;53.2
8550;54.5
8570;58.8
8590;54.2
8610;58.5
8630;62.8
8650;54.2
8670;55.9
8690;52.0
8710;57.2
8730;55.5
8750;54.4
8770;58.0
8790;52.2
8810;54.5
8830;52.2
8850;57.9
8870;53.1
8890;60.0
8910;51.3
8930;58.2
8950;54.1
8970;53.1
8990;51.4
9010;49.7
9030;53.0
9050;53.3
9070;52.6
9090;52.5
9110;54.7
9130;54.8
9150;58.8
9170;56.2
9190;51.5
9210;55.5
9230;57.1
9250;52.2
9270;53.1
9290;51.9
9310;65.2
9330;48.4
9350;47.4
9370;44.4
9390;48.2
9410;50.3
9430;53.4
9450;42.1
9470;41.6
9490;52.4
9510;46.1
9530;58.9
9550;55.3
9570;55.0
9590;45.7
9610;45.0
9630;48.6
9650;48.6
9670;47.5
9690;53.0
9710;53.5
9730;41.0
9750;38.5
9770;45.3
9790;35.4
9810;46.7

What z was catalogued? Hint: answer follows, 0.520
